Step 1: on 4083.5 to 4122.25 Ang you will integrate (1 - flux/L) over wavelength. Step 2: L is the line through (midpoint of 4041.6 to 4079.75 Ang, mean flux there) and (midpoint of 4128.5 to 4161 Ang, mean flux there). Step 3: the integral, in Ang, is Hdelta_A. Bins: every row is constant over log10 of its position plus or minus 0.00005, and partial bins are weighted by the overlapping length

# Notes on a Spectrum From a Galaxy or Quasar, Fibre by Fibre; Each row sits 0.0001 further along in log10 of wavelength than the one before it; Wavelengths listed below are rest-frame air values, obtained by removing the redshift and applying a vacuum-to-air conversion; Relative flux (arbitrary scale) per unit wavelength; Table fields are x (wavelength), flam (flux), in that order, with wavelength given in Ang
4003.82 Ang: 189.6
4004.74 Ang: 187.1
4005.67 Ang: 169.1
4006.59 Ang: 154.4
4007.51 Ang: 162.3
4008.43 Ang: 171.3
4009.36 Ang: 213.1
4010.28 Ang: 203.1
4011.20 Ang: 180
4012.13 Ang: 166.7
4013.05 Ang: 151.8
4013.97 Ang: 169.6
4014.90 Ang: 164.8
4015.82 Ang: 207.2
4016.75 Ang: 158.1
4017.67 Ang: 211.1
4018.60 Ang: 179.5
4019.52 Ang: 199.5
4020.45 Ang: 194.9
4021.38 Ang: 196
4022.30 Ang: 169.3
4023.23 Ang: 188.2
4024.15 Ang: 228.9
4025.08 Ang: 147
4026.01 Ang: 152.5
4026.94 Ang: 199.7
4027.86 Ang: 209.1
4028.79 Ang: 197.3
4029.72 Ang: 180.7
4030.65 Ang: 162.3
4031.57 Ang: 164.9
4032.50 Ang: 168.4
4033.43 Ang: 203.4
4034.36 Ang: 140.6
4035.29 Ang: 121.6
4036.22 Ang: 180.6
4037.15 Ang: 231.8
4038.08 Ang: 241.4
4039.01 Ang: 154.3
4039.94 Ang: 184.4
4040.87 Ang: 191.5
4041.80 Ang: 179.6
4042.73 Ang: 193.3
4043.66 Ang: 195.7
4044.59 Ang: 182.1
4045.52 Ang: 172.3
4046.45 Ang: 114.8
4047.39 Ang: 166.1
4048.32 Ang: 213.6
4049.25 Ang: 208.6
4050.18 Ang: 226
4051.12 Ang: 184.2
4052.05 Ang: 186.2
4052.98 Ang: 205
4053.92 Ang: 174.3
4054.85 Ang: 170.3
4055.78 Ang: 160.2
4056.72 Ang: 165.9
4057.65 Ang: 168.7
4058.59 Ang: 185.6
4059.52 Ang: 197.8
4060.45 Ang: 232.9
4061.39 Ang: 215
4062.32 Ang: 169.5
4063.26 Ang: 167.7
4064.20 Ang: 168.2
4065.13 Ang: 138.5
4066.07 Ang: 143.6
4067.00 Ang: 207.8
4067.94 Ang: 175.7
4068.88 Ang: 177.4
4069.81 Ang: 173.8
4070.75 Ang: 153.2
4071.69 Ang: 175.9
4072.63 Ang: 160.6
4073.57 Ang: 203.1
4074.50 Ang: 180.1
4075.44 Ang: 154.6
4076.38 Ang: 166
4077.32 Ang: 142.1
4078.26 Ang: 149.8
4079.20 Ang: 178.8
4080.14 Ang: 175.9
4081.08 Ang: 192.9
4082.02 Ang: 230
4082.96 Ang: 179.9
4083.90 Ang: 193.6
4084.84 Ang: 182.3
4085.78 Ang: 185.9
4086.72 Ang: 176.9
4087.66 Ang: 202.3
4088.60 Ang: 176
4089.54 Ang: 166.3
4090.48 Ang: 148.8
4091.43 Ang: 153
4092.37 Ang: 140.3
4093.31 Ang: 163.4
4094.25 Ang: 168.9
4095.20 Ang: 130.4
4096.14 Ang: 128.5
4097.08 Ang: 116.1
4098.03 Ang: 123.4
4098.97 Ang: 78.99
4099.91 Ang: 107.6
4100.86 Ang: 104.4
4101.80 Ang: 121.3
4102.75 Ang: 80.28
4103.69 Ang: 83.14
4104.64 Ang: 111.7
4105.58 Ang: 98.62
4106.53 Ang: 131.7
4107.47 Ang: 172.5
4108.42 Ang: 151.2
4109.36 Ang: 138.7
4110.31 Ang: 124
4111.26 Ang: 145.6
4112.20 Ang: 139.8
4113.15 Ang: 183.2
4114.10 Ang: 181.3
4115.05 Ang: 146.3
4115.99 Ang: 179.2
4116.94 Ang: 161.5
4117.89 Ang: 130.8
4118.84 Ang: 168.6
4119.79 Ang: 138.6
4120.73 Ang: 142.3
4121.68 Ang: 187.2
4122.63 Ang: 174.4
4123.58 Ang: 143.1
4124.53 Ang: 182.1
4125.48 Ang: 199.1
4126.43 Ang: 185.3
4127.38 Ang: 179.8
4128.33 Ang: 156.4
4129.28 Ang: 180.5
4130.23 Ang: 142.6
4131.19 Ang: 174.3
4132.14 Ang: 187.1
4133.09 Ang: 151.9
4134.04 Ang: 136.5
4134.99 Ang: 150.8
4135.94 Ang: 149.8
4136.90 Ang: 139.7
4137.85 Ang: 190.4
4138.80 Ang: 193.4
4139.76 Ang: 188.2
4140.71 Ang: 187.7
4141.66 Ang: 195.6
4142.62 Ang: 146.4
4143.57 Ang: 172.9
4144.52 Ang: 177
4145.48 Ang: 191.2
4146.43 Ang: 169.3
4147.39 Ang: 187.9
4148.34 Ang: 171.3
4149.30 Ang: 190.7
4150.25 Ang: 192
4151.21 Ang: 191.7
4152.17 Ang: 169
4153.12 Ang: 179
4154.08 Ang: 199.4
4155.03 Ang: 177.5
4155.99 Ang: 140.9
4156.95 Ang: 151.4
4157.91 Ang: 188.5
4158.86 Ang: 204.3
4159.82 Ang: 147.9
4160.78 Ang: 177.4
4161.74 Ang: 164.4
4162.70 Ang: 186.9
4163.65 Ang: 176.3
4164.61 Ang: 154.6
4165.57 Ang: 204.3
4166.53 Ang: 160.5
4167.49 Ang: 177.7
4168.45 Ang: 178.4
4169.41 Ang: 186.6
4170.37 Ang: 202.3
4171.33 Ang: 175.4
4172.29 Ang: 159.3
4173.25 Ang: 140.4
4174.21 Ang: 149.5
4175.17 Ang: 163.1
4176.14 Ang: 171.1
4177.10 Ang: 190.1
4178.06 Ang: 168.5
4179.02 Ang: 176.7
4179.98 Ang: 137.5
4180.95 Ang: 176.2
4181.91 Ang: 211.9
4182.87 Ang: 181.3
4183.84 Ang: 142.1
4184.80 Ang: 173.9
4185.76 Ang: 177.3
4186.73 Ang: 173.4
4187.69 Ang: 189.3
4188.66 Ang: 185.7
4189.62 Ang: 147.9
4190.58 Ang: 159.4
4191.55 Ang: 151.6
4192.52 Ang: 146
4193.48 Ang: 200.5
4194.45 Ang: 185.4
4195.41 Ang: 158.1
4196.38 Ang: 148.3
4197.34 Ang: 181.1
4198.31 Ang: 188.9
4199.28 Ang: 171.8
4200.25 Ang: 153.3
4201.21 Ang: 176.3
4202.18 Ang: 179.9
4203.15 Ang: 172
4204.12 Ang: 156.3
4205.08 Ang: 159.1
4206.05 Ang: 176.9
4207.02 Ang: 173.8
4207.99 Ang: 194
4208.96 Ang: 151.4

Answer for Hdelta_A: 6.6 Ang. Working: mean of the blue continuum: 178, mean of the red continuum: 173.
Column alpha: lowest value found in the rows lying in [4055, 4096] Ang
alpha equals 130.4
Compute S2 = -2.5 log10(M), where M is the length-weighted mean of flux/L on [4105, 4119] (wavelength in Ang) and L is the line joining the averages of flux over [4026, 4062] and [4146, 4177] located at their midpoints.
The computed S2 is 0.19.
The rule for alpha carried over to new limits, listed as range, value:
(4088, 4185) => 78.99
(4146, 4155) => 169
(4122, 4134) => 142.6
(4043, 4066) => 114.8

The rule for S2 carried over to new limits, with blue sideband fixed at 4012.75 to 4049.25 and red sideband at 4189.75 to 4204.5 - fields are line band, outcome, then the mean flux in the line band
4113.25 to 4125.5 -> 0.07 mag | 163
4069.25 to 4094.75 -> 0.03 mag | 173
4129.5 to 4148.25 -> 0.02 mag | 170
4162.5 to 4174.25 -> -0.02 mag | 174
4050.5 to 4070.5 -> 0.00 mag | 179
